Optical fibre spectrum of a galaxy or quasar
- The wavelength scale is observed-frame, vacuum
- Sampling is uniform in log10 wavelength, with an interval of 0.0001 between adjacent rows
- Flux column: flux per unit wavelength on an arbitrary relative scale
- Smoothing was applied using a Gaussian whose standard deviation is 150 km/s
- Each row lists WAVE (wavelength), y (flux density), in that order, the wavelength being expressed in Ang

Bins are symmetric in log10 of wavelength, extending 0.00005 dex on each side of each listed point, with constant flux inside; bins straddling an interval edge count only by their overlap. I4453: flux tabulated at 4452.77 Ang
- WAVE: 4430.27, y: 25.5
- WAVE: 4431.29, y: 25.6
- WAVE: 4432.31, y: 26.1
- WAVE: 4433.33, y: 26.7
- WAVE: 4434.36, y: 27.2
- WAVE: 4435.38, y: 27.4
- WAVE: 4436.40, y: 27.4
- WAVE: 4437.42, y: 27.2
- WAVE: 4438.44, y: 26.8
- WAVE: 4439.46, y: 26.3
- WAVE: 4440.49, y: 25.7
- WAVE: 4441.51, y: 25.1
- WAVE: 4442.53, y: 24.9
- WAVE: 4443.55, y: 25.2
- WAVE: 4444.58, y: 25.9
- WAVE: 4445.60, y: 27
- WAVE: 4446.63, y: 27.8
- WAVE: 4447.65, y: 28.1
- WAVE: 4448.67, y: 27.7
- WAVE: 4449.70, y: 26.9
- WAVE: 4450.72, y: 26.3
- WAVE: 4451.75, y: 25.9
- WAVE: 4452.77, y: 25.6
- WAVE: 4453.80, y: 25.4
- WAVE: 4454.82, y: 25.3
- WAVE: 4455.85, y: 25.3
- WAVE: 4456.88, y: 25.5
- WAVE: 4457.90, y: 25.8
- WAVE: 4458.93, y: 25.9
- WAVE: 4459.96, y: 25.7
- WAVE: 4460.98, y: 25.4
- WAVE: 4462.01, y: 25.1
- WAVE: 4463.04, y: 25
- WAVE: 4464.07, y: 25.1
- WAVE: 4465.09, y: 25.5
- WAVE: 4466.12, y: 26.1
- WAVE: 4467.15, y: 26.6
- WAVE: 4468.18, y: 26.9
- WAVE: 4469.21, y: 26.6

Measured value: 25.6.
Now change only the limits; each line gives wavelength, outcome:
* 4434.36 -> 27.2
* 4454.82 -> 25.3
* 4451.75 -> 25.9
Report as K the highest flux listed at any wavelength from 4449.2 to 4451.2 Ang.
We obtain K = 26.9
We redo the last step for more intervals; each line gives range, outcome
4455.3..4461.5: 25.9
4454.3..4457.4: 25.5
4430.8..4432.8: 26.1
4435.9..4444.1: 27.4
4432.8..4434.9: 27.2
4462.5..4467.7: 26.6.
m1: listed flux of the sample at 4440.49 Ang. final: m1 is 25.7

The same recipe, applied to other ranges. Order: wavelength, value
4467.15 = 26.6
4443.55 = 25.2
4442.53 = 24.9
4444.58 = 25.9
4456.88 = 25.5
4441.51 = 25.1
